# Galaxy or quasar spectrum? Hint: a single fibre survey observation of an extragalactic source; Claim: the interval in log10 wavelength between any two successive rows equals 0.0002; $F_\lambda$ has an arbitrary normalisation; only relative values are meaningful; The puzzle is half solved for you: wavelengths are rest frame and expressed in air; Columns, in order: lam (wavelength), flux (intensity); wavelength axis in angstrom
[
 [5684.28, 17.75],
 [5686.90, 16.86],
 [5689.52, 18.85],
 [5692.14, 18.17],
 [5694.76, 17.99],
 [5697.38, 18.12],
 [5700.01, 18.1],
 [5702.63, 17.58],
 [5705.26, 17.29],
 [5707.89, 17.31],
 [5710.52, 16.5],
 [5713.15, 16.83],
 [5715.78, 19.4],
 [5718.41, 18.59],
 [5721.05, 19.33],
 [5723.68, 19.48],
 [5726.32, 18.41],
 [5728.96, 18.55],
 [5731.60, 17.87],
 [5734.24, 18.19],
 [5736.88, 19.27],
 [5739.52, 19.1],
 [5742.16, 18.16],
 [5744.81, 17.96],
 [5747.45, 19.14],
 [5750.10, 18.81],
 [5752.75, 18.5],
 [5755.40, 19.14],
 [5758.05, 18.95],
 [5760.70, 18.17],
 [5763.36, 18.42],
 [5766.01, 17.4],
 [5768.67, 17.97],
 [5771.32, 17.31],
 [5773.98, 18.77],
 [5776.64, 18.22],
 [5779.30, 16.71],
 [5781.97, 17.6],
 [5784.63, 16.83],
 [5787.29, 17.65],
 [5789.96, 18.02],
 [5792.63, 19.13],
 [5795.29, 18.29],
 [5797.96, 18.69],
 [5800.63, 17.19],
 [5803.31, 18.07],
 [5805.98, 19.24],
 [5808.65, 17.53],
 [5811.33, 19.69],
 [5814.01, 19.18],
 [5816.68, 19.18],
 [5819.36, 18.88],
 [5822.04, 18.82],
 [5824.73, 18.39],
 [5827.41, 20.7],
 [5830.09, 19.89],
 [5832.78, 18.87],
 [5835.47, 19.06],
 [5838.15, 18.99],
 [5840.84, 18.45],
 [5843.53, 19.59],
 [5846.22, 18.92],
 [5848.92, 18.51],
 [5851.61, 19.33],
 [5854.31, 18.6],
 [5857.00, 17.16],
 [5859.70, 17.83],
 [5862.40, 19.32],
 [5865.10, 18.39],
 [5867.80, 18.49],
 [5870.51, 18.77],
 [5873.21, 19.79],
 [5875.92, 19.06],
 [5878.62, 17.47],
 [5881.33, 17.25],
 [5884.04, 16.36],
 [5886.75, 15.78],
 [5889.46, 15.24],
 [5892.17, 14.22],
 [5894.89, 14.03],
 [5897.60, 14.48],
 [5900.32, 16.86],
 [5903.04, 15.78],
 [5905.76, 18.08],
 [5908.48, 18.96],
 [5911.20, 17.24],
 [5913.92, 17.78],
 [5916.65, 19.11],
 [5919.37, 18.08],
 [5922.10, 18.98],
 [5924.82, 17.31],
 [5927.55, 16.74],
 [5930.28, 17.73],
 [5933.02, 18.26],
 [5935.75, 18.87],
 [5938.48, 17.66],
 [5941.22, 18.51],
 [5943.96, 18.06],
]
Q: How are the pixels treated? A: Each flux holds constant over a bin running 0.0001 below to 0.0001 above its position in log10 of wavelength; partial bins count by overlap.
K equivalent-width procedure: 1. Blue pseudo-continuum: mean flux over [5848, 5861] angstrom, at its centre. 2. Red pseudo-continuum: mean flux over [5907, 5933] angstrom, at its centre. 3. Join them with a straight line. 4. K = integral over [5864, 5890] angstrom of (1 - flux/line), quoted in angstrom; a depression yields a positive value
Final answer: 0.7 angstrom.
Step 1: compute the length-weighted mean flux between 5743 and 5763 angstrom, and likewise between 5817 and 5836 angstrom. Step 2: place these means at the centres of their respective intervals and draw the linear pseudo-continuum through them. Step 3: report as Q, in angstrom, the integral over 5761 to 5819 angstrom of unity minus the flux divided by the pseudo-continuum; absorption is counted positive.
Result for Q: 2.4 angstrom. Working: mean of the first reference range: 18.6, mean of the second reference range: 19.2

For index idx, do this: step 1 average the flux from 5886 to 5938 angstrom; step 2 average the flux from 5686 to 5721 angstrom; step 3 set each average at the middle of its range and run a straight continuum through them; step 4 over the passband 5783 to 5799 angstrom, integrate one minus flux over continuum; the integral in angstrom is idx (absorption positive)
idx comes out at -0.50 angstrom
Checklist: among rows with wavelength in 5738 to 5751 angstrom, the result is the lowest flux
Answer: 17.96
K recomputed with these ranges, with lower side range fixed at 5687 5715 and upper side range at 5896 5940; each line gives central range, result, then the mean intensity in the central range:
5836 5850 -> -1.0 angstrom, 18.9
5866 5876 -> -0.8 angstrom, 19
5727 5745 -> -0.8 angstrom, 18.5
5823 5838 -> -1.5 angstrom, 19.3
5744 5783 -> -1.2 angstrom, 18.2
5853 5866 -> -0.5 angstrom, 18.3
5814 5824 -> -0.7 angstrom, 19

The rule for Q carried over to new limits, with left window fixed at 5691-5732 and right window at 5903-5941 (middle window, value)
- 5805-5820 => -0.7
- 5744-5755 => -0.4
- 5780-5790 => 0.4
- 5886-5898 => 2.2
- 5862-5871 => -0.3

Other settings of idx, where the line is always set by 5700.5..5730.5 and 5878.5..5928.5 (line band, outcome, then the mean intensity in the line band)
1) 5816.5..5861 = -4.18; 18.9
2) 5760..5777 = -0.26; 18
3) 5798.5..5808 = -0.36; 18.2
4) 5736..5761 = -1.19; 18.7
